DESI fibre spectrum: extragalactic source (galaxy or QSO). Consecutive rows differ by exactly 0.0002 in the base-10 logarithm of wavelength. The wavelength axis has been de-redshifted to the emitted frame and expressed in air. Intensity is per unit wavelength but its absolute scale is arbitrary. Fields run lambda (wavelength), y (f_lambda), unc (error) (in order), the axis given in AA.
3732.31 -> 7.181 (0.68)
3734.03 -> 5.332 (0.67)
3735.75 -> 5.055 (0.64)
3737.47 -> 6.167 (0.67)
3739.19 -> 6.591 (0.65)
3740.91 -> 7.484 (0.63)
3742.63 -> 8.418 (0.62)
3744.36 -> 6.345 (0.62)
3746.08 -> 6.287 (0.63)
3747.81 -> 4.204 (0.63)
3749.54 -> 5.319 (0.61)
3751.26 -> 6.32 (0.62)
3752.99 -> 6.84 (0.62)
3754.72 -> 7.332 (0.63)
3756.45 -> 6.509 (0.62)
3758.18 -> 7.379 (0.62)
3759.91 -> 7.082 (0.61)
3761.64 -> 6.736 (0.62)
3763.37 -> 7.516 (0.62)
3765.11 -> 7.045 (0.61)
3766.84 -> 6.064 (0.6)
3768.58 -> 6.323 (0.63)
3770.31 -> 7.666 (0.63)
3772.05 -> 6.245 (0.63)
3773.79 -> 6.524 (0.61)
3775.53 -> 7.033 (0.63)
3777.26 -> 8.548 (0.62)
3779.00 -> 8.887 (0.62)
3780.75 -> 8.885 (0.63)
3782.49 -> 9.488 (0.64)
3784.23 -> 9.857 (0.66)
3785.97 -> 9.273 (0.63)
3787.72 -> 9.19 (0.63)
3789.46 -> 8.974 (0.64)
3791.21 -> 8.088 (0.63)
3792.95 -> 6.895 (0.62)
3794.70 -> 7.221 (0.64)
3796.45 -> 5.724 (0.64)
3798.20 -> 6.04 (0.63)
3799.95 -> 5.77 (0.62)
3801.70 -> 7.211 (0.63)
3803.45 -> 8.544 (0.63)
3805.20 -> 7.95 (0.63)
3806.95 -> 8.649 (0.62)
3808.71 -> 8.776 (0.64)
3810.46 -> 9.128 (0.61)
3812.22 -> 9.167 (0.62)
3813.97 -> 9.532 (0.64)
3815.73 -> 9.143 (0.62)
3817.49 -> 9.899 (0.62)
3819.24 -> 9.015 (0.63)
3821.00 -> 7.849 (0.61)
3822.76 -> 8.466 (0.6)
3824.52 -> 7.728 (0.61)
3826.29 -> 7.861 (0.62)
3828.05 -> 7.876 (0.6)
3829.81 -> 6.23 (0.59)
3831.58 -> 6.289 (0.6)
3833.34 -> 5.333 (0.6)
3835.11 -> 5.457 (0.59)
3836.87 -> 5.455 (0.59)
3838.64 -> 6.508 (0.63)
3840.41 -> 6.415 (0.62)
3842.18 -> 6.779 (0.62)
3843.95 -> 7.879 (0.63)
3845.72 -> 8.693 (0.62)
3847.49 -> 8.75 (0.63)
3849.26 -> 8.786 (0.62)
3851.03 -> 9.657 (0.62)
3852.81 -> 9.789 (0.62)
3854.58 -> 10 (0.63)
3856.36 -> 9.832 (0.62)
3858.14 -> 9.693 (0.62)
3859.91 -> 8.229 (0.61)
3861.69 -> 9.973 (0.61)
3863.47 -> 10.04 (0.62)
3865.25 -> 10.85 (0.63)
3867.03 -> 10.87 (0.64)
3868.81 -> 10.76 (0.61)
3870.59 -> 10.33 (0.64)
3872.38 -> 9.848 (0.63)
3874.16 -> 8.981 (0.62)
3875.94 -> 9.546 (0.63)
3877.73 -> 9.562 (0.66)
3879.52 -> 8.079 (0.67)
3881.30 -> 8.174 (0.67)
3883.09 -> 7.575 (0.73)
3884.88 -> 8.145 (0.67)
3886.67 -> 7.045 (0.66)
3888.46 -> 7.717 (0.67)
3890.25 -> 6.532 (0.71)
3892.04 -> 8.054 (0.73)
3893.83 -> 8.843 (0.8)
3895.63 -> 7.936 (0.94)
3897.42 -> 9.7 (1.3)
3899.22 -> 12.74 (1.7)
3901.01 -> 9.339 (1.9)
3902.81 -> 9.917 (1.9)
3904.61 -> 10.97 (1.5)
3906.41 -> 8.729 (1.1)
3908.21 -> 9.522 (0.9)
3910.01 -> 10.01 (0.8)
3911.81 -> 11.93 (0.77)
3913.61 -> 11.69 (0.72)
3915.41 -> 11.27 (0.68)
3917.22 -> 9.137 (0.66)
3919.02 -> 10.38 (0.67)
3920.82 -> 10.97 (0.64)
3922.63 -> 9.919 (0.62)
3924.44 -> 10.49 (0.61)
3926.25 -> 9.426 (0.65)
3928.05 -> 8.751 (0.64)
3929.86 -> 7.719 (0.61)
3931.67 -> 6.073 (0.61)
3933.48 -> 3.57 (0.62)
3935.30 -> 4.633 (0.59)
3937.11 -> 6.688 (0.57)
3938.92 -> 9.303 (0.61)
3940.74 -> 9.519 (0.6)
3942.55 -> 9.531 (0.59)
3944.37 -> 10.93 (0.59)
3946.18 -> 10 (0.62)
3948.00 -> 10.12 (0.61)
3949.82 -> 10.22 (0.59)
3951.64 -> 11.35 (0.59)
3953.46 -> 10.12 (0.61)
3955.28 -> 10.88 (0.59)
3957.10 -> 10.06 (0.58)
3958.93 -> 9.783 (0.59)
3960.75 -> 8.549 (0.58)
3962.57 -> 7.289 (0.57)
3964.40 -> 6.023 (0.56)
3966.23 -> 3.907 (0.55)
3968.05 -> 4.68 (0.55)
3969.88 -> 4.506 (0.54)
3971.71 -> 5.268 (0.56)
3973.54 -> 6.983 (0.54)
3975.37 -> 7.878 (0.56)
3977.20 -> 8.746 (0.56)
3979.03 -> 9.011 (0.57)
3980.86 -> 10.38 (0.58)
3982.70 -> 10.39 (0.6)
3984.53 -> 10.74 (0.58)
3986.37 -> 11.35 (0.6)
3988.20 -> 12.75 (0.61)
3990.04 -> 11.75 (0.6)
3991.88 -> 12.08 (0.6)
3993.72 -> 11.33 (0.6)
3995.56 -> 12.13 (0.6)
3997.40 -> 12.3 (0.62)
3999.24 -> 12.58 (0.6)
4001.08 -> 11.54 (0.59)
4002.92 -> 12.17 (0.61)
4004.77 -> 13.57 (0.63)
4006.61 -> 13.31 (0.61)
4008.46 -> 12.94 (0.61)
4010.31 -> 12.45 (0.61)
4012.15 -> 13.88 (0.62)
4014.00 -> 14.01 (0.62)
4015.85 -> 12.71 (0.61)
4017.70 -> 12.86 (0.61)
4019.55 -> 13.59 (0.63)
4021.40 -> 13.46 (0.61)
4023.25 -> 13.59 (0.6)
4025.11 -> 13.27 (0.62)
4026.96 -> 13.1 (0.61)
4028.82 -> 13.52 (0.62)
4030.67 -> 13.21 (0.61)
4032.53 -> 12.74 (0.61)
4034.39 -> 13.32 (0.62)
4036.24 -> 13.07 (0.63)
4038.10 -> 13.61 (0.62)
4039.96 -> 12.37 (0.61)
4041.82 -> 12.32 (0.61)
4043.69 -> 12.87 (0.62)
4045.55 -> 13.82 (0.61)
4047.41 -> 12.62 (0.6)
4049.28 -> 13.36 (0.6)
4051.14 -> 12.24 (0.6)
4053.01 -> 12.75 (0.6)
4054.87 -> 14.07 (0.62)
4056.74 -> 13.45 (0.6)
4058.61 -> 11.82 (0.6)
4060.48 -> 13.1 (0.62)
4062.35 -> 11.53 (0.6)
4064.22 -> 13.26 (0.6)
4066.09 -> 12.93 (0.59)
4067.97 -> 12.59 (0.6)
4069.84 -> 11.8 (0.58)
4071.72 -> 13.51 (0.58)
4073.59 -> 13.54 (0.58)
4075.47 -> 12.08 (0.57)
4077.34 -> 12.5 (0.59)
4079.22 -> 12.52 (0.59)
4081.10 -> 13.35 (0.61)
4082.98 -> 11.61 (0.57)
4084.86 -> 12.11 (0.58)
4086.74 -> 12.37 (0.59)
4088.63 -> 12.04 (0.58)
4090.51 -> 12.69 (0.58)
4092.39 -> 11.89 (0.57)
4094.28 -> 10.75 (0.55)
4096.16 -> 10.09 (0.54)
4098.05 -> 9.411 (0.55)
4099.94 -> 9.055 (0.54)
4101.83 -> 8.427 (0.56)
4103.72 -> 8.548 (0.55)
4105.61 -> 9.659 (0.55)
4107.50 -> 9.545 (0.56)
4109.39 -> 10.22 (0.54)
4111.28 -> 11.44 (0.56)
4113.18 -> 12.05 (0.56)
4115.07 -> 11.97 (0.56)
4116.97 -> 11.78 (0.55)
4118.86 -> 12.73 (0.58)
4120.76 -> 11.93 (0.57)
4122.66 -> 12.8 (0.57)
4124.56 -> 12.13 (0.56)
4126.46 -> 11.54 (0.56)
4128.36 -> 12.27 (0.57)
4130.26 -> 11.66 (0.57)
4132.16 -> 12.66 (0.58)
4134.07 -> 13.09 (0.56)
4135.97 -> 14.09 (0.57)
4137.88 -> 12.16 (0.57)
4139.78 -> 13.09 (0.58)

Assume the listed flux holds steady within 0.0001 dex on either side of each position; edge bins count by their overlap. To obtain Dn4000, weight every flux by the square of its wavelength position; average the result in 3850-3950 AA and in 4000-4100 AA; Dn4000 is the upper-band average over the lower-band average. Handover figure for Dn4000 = 1.5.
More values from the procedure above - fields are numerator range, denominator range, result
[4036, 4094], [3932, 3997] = 1.49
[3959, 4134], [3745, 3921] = 1.54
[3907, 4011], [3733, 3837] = 1.43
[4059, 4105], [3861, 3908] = 1.40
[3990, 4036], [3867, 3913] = 1.48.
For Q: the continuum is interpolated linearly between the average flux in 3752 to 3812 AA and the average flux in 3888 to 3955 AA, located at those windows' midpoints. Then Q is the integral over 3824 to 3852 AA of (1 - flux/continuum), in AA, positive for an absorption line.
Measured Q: 3.7 AA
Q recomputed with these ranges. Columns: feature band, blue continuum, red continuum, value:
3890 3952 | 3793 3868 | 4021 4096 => 3.9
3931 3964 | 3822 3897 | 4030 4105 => 4.0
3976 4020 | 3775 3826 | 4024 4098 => -1.5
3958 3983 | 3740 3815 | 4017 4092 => 8.7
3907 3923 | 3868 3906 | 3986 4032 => -1.0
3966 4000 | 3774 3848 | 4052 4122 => 2.7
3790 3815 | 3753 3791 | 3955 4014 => 0.9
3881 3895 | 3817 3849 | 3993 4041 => 2.0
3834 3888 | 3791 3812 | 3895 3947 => -1.7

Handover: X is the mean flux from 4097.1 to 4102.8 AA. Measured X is 8.95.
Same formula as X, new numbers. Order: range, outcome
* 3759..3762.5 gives 6.92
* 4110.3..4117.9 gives 11.8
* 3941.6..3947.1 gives 10.2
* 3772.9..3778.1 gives 7.36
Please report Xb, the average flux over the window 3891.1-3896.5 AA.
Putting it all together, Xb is 8.26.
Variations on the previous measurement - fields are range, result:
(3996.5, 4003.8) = 12.2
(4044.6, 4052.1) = 13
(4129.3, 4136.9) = 12.9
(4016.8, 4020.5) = 13.2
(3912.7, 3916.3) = 11.5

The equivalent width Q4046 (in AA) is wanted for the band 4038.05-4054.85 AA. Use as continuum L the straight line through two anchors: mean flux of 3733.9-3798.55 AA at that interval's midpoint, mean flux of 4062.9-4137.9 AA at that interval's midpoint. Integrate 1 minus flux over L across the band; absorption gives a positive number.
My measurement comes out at -2.9 AA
